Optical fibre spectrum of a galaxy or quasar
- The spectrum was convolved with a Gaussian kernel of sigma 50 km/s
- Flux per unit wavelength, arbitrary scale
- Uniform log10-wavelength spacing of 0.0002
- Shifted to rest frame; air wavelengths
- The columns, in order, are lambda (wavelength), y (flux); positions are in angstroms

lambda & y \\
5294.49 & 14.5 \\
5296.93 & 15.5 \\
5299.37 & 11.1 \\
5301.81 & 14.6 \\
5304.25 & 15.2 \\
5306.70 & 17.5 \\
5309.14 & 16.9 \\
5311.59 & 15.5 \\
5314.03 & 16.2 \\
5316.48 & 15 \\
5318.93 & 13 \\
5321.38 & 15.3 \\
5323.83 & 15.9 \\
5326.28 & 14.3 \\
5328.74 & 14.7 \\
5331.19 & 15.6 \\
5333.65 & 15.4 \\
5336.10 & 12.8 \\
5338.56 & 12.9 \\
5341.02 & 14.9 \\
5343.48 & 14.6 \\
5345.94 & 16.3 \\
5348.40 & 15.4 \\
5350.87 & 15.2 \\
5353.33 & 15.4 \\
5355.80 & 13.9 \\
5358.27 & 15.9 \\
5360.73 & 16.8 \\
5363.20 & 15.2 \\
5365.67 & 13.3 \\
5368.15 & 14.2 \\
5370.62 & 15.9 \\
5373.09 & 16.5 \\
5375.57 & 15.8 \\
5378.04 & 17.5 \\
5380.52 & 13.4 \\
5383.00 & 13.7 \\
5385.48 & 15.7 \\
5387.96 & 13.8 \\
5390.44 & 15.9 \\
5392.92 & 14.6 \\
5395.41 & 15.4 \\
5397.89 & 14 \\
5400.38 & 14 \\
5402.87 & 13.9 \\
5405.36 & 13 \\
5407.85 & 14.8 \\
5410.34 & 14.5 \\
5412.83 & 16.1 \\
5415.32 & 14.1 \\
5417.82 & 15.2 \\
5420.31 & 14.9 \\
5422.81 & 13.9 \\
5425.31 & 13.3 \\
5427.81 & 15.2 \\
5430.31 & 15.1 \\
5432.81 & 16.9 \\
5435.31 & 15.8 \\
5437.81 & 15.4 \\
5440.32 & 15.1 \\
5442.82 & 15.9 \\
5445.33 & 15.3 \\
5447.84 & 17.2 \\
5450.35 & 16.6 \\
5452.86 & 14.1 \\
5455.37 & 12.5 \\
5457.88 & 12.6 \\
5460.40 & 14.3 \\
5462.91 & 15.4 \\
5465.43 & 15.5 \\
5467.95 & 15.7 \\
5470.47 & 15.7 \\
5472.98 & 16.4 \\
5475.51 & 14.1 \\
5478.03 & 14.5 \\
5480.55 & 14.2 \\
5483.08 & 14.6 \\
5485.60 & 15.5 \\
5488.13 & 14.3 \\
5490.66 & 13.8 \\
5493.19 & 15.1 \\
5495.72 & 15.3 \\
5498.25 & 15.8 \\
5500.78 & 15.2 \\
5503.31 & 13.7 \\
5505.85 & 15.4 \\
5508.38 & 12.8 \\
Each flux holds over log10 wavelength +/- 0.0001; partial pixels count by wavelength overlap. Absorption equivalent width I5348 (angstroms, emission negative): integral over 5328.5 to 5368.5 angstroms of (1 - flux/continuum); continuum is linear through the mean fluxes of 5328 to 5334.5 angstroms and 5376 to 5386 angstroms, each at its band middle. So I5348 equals 0.9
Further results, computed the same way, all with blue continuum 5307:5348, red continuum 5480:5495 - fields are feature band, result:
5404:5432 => 0.4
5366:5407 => 0.2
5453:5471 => 0.3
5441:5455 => -0.8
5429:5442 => -0.8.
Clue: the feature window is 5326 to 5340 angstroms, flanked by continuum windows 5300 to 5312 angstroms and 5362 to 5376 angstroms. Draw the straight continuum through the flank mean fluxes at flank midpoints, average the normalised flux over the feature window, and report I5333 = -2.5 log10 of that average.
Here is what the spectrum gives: 0.086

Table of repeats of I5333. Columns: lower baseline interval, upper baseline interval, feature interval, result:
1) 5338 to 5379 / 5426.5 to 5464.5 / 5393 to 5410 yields 0.074 mag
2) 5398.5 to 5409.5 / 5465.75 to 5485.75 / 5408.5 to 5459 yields -0.043 mag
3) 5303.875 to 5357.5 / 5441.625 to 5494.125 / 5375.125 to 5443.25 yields 0.009 mag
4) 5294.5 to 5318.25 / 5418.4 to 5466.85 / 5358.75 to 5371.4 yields 0.000 mag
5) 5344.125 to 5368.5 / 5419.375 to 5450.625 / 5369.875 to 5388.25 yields -0.008 mag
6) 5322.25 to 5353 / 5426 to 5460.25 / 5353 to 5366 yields -0.019 mag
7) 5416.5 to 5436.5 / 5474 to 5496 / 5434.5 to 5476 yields -0.026 mag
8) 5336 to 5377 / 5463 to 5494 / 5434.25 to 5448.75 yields -0.053 mag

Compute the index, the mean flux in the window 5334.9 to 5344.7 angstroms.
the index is 13.8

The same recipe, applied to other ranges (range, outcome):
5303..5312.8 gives 16.3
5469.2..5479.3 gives 15.2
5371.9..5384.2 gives 15.4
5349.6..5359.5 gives 15.1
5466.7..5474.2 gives 15.9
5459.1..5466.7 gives 15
